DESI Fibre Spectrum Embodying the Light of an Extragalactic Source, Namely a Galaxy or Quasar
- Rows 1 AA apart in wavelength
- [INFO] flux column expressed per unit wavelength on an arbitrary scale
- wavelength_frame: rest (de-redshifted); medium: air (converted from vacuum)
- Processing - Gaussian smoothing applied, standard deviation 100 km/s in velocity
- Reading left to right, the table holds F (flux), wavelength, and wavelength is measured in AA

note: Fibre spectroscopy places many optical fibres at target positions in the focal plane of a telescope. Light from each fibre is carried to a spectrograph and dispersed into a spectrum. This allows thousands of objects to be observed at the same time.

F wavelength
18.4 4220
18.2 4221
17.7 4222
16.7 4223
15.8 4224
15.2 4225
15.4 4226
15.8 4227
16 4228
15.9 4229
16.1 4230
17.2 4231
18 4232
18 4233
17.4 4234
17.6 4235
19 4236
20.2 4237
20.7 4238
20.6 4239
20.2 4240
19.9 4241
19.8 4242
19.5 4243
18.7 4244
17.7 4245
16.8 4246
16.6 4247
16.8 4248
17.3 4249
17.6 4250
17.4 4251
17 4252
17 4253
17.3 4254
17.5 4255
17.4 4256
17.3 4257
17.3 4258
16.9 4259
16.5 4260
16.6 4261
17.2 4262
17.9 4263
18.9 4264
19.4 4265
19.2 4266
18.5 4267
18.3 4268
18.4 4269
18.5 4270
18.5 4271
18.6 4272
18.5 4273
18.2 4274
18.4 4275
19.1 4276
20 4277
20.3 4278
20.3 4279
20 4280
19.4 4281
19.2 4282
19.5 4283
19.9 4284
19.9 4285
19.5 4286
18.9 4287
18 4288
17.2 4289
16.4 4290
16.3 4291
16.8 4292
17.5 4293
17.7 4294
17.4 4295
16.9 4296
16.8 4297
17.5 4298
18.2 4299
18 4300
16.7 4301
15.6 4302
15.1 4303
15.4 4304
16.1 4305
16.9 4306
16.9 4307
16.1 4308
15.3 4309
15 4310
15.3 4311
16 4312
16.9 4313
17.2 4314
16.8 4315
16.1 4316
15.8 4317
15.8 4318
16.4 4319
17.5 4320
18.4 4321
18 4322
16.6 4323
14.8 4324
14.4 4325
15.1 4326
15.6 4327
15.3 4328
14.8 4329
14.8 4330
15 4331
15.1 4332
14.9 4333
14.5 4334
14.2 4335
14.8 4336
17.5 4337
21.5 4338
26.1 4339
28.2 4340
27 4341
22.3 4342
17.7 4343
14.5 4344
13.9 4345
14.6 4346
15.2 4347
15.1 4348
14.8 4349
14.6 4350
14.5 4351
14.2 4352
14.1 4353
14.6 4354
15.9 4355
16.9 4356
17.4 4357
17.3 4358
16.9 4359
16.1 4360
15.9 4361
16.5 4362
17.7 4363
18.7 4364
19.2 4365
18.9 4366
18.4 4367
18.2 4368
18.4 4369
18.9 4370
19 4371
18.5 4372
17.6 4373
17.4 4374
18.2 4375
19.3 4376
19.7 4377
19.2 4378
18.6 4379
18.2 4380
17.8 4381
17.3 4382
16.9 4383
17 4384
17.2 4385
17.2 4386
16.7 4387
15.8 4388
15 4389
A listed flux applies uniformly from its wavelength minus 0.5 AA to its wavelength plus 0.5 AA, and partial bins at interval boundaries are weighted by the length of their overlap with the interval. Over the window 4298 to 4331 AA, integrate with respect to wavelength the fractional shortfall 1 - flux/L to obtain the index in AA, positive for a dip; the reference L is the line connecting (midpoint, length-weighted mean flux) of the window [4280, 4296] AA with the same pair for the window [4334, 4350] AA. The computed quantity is 3.8 AA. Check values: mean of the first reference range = 18.3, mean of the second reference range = 18.2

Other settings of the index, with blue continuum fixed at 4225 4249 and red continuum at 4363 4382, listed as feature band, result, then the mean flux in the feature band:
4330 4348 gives 0.5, 17.9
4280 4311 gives 1.4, 17.3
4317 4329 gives 1.4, 16.1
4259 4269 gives 0.0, 18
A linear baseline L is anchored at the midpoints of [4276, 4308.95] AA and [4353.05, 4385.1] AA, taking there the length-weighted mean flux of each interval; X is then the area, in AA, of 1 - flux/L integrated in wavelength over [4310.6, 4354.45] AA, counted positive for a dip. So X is 2.8 AA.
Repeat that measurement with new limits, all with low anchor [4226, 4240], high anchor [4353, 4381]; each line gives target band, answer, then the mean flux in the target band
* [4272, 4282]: -0.8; 19.3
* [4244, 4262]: 0.7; 17.2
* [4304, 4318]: 1.3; 16.1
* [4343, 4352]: 1.5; 14.8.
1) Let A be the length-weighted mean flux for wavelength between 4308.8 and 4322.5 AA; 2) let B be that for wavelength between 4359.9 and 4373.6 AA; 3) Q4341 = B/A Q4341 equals 1.1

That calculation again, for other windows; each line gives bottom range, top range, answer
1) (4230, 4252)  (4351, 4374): 0.94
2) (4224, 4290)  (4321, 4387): 0.95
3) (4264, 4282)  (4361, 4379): 0.97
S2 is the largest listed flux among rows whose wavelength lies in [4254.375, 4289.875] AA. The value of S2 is 20.3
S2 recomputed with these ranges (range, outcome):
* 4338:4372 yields 28.2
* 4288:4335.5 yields 18.4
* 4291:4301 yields 18.2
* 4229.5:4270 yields 20.7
